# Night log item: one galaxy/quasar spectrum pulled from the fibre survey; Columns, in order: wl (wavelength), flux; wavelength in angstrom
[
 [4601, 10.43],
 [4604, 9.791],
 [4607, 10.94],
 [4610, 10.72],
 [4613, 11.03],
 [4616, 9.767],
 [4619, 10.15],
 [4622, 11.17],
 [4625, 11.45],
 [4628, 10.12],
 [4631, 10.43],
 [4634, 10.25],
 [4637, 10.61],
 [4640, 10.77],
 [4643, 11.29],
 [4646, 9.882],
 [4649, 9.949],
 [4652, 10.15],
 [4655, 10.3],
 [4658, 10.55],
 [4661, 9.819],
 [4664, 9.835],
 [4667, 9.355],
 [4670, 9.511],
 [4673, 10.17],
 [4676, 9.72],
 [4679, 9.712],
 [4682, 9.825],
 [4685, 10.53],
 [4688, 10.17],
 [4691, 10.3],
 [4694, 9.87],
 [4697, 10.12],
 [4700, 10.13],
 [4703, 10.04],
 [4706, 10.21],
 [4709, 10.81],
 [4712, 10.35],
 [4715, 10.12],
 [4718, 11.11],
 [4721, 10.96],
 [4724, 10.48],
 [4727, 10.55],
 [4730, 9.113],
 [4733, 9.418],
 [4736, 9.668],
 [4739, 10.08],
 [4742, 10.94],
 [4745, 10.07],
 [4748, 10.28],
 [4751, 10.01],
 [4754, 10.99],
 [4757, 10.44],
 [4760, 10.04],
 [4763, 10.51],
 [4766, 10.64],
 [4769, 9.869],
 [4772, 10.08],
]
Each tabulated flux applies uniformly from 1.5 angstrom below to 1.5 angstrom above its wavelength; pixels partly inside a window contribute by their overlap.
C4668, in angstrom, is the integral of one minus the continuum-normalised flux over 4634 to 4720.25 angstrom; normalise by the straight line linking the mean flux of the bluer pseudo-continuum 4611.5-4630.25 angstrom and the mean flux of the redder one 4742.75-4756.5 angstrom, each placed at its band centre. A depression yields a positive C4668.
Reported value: 2.57 angstrom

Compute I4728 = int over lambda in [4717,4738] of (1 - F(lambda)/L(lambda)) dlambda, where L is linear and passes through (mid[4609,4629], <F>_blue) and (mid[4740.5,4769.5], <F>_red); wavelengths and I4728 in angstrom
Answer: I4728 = 0.6 angstrom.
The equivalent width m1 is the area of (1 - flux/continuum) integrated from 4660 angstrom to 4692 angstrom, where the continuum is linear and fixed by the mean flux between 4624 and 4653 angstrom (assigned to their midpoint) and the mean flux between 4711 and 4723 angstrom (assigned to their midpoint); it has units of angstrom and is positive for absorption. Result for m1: 2.0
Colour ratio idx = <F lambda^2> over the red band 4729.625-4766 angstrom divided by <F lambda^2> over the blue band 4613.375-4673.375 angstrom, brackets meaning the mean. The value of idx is 1.0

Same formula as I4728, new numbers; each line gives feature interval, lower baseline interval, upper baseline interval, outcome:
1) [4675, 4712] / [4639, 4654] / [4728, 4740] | -0.7 angstrom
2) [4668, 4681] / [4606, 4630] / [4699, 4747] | 0.8 angstrom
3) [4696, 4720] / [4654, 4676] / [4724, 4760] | -0.8 angstrom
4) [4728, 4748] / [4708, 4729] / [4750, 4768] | 1.1 angstrom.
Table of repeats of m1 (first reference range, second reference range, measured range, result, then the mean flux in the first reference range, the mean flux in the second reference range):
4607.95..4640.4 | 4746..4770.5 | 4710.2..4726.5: -0.3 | 10.6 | 10.3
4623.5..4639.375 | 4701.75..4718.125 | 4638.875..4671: 1.2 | 10.6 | 10.4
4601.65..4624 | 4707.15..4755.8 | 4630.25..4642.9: -0.1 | 10.5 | 10.3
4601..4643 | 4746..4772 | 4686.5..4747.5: 1.0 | 10.6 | 10.3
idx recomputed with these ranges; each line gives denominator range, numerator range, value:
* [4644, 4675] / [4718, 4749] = 1.06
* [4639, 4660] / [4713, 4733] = 1.02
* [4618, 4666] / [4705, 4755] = 1.03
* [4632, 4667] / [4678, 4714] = 1.01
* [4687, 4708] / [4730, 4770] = 1.03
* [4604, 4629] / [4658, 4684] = 0.94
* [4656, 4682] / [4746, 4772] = 1.09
